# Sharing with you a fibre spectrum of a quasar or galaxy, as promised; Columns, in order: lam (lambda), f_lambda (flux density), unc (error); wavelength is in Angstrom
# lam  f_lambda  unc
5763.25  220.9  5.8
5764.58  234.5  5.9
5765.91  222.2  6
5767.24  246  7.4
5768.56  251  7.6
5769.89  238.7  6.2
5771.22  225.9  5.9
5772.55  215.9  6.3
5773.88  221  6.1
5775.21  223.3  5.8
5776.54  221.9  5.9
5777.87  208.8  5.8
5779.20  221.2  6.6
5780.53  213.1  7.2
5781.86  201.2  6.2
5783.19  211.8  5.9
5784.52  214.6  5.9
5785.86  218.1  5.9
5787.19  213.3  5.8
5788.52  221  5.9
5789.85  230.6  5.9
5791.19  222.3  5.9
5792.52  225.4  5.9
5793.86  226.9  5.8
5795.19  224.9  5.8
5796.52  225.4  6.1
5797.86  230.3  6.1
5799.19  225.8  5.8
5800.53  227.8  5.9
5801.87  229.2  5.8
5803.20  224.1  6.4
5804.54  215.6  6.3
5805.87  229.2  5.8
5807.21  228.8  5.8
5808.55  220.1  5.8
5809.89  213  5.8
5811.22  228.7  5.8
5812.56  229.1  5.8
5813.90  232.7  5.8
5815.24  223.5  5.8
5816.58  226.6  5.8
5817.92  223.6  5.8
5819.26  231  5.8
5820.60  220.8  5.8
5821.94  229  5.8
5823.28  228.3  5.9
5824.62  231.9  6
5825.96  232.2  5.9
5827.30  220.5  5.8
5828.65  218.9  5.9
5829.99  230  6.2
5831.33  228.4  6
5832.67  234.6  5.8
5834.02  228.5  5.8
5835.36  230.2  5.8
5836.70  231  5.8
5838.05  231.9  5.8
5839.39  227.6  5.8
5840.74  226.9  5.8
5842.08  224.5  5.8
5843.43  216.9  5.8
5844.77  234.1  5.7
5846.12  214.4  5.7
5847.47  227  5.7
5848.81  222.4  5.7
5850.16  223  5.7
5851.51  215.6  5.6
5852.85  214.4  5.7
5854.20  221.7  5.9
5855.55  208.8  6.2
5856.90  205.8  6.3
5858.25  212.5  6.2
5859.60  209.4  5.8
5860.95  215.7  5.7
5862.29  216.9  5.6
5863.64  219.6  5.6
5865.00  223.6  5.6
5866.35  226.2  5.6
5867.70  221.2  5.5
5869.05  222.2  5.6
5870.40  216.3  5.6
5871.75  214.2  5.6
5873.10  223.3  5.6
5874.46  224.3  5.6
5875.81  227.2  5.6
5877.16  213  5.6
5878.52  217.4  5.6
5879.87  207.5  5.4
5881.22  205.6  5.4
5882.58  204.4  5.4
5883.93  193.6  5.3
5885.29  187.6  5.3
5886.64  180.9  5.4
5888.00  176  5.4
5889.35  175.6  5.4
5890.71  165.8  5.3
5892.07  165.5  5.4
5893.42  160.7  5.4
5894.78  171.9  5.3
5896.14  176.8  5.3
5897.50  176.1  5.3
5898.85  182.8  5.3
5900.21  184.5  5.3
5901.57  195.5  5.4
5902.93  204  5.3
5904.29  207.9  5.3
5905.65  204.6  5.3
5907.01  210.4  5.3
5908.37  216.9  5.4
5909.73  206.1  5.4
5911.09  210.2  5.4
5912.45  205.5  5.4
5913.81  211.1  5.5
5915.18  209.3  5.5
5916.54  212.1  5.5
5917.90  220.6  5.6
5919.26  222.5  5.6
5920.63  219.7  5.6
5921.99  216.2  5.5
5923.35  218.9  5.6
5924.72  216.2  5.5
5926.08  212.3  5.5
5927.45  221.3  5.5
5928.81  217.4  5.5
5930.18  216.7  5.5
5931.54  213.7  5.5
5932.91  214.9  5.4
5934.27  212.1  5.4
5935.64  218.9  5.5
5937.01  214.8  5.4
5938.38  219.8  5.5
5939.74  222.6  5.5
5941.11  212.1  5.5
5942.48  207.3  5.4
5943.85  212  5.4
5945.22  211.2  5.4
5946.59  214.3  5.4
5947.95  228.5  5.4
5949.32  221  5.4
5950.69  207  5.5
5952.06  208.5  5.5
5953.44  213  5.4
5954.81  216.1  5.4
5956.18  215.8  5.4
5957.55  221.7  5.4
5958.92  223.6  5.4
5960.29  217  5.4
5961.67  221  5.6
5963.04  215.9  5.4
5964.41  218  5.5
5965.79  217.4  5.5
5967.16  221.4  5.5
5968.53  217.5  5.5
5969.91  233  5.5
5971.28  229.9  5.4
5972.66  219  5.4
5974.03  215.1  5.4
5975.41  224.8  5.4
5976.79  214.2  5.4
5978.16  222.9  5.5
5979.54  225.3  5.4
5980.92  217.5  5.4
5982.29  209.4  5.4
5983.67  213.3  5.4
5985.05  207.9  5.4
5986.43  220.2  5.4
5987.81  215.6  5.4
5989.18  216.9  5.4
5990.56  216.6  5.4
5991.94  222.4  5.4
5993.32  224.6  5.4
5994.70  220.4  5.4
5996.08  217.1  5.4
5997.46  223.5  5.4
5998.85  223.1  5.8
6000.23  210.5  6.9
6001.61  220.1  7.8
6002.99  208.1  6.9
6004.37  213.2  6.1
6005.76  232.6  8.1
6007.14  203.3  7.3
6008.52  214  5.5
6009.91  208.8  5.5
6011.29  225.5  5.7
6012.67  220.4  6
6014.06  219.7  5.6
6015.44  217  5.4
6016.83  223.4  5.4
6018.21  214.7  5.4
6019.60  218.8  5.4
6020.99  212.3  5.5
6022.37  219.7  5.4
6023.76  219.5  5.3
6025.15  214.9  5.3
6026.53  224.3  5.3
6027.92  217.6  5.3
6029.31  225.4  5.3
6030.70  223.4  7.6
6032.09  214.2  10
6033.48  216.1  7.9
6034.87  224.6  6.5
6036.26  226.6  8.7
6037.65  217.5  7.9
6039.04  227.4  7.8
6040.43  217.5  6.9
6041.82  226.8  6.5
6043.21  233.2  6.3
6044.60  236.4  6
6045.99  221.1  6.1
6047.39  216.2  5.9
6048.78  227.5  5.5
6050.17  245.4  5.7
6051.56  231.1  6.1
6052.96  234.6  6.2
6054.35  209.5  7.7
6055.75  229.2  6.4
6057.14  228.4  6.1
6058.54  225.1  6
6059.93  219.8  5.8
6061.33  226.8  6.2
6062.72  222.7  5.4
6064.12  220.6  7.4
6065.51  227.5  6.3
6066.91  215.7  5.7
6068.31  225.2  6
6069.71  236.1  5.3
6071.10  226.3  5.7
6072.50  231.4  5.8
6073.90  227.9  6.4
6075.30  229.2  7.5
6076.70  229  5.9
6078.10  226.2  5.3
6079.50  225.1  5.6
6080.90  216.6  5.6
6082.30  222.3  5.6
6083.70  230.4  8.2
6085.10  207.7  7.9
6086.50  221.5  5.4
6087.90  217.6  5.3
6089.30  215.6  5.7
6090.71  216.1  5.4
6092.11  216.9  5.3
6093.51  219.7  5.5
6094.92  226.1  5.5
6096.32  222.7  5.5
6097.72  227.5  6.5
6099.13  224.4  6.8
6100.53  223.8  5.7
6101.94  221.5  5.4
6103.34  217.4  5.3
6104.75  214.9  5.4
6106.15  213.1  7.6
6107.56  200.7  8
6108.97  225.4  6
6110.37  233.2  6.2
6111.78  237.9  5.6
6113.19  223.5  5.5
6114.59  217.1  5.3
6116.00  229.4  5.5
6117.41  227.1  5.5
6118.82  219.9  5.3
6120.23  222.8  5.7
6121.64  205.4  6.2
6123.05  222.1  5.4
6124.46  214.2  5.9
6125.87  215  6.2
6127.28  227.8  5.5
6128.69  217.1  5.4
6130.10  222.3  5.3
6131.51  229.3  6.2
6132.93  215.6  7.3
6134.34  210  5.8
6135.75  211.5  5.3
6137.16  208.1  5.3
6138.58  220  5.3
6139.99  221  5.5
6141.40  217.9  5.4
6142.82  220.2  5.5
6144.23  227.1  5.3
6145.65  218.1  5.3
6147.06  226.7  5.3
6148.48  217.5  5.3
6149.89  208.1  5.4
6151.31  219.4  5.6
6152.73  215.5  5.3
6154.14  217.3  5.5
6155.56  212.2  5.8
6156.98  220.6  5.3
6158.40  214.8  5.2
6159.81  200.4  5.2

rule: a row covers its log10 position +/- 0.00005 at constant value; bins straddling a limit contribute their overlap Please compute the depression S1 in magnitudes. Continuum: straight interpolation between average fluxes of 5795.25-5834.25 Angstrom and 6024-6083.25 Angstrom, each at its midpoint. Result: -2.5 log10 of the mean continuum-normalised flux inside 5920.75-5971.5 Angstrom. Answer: 0.04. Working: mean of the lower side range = 226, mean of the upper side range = 225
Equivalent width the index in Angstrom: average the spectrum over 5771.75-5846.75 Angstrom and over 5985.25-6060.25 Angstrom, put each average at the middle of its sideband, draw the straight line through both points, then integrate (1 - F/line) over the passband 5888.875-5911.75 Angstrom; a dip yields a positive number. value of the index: 3.4 Angstrom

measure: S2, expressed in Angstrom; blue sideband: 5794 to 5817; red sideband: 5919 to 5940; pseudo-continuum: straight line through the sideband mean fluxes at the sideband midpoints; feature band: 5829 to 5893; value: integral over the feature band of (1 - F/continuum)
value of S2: 2.3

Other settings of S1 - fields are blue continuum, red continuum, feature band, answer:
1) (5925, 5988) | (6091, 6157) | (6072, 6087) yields -0.03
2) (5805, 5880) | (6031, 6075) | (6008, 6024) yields 0.04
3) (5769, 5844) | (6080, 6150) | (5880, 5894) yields 0.22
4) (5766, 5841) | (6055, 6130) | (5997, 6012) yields 0.03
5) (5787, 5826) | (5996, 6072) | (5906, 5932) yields 0.05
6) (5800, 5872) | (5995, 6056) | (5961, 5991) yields 0.01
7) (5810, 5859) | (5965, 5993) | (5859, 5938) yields 0.08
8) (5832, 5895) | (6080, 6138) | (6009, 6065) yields -0.03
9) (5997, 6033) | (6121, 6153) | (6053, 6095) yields -0.03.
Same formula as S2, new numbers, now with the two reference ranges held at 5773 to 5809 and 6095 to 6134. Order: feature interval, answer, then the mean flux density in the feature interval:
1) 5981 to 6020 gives 0.7 Angstrom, 217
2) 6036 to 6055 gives -0.5 Angstrom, 227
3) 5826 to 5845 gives -0.5 Angstrom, 227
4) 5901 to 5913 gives 0.8 Angstrom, 207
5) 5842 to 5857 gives 0.1 Angstrom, 219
